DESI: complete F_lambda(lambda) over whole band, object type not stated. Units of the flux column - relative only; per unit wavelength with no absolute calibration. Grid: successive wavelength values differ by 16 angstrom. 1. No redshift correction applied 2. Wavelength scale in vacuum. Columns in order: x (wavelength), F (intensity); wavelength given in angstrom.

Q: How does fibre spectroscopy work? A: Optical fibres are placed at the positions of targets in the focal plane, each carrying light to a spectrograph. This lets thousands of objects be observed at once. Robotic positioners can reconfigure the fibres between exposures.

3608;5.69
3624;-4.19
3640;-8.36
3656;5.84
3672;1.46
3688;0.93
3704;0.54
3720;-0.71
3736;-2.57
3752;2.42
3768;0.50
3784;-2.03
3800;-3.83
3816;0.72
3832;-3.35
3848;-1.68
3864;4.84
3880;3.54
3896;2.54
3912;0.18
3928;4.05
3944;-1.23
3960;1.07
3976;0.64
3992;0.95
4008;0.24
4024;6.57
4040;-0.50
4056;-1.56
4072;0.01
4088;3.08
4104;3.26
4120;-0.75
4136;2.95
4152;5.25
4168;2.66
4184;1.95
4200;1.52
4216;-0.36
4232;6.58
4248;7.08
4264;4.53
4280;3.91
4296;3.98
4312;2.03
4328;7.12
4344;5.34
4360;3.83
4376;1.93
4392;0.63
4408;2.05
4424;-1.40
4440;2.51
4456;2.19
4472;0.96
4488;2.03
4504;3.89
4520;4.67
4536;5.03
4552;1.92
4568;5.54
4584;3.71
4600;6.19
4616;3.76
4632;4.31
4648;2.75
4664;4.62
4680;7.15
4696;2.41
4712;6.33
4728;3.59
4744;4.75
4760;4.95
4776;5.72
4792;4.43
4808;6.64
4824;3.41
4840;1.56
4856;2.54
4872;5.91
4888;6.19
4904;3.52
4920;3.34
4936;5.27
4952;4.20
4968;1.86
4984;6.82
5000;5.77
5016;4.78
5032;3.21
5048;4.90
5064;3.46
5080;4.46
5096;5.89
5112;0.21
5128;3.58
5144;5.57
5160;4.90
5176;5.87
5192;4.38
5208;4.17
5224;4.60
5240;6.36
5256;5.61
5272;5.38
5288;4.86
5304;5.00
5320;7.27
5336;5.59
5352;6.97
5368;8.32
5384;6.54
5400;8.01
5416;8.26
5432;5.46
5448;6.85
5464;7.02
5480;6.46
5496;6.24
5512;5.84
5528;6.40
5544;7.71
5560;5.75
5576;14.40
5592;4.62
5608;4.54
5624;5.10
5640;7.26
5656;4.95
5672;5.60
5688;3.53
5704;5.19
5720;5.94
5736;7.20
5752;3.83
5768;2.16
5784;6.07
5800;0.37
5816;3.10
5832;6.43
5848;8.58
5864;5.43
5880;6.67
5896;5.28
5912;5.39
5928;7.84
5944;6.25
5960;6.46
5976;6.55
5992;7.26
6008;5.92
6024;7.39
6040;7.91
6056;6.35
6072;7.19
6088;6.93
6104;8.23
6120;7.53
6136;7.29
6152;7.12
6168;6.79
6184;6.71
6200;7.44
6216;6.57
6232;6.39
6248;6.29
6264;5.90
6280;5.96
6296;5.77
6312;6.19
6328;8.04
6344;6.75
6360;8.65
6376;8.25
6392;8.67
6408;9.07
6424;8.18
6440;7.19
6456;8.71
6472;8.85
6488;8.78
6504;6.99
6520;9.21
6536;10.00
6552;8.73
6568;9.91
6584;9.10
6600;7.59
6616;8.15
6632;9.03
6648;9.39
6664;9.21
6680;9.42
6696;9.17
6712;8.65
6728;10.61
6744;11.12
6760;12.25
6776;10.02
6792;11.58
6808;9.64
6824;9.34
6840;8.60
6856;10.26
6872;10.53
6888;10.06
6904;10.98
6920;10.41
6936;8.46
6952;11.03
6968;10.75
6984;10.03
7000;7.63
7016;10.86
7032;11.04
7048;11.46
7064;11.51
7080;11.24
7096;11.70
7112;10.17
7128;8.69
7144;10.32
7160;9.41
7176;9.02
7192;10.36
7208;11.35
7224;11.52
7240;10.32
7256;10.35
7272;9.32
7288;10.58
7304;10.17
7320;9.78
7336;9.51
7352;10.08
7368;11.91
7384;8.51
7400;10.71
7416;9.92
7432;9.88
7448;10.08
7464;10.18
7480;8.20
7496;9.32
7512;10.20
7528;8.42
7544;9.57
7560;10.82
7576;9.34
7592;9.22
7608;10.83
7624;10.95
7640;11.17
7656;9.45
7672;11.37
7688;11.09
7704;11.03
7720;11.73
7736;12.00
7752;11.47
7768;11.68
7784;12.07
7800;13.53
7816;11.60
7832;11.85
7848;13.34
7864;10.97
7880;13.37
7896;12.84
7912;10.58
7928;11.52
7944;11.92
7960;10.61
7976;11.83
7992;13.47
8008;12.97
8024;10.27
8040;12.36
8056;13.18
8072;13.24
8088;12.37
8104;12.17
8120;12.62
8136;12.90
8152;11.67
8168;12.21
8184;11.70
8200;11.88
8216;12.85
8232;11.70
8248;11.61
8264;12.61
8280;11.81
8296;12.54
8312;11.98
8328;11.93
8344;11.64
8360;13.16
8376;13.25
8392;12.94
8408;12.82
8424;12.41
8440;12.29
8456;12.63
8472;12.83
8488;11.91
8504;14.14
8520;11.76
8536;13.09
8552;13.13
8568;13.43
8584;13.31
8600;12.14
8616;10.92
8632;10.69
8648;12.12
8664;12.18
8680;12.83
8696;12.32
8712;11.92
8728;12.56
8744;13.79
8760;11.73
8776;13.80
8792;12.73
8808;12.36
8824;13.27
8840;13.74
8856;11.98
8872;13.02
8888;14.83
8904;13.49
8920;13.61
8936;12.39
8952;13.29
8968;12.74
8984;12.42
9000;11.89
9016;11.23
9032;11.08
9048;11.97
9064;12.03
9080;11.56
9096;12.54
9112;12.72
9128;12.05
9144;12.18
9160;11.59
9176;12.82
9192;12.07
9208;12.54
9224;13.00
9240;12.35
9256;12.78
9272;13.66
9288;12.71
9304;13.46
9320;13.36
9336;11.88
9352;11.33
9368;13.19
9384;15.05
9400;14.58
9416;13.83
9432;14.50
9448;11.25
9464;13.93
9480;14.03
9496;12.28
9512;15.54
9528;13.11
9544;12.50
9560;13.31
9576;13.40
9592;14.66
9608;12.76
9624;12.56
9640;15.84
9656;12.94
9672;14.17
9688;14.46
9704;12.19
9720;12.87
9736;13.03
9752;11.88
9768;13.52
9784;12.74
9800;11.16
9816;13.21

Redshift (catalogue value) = 0.46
